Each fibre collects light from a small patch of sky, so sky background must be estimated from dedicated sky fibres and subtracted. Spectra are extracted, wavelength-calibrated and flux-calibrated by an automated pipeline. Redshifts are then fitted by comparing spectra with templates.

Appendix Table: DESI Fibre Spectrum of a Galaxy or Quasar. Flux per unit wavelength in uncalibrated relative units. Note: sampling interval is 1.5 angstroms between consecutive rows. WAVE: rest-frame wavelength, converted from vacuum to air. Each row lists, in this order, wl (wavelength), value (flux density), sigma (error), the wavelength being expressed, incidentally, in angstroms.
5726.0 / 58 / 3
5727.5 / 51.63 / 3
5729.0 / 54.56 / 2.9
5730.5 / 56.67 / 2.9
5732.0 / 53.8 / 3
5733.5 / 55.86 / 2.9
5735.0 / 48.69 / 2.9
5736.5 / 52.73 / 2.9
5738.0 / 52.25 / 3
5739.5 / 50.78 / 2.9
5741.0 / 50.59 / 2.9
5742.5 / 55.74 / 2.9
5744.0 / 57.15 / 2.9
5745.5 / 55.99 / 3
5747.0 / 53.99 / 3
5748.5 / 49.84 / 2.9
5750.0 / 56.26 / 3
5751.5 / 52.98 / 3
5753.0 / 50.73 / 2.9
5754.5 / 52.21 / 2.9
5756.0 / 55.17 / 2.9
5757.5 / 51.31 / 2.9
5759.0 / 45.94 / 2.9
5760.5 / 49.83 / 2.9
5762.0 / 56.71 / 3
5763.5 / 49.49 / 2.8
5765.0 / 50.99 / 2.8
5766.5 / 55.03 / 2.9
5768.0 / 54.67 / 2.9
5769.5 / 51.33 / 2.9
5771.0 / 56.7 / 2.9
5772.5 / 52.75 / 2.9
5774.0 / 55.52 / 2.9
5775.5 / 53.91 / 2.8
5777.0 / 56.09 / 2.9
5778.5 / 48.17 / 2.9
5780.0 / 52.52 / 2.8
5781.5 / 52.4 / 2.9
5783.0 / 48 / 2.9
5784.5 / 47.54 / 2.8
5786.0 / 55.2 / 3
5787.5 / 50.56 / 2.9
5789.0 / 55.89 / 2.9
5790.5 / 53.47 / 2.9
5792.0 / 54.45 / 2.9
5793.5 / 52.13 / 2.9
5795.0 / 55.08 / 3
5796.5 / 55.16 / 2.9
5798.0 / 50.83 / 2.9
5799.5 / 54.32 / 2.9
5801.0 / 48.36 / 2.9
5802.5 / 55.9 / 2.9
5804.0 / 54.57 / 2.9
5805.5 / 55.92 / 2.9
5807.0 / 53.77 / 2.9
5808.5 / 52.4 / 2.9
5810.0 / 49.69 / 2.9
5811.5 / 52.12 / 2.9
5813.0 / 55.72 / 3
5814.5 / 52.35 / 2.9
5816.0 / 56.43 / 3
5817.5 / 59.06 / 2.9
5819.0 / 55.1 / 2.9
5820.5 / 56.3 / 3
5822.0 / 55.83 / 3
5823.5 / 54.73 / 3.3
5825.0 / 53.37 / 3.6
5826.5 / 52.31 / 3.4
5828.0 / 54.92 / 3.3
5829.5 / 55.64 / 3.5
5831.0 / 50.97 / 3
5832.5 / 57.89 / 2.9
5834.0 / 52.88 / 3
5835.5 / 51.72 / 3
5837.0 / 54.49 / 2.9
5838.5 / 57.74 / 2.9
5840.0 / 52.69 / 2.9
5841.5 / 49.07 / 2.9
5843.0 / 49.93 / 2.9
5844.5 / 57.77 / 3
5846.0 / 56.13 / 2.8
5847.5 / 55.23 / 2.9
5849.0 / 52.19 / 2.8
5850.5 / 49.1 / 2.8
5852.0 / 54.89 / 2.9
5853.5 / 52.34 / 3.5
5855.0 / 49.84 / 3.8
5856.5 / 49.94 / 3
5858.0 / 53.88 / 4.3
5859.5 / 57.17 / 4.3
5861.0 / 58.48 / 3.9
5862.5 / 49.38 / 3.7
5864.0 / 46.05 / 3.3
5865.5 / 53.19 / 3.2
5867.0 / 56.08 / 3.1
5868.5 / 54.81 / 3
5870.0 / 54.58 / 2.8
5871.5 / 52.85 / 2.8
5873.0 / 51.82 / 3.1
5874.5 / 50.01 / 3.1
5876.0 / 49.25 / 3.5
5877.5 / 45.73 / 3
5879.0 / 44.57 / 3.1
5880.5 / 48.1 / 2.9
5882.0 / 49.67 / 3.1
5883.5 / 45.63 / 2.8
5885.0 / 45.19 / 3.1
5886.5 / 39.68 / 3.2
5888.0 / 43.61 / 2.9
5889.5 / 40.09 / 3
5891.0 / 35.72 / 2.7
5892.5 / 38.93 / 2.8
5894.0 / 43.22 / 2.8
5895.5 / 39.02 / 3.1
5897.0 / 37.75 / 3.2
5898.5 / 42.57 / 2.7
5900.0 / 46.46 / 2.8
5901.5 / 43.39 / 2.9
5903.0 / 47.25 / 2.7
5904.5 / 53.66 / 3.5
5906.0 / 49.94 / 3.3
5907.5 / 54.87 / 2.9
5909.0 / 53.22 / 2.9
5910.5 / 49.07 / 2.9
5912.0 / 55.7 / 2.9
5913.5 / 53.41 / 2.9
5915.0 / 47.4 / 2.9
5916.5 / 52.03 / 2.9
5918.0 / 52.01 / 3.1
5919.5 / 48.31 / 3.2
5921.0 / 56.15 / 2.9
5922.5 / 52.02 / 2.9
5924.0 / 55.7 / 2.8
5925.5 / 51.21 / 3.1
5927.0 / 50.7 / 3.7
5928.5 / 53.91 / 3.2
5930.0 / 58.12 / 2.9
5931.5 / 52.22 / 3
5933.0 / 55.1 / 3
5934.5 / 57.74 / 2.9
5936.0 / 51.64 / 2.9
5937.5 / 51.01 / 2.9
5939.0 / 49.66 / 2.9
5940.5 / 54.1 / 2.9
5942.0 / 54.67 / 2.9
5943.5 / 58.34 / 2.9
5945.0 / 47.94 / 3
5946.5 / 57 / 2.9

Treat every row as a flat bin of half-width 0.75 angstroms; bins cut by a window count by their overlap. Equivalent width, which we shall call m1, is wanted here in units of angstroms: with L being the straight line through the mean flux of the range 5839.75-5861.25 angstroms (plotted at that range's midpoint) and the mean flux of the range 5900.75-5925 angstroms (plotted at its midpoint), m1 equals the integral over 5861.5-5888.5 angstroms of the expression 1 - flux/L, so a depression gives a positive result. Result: 1.8 angstroms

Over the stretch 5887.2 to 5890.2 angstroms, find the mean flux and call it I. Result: 41.8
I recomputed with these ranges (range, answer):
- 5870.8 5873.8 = 52.3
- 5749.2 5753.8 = 53.3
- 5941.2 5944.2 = 56.4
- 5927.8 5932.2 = 54.8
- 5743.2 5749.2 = 54.3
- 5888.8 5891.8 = 37.9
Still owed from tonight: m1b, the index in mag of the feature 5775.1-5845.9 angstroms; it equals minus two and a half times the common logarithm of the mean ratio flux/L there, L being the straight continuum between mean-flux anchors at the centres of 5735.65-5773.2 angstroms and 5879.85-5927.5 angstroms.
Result -0.06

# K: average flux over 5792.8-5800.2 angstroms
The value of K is 53.5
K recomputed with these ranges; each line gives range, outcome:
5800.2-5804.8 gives 53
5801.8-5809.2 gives 54.5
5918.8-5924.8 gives 53.1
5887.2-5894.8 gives 40.3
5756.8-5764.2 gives 50.7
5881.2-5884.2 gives 47.7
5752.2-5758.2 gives 52.4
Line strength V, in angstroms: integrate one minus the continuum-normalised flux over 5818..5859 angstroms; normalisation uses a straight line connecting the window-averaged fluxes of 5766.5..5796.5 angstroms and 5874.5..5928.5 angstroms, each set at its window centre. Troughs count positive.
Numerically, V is -2.6 angstroms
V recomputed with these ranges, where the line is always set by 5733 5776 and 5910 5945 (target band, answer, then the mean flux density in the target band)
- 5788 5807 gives -0.31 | 53.8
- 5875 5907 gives 5.18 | 44.4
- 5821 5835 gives -0.35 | 54.3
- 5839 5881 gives 0.73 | 52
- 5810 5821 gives -0.41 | 54.9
